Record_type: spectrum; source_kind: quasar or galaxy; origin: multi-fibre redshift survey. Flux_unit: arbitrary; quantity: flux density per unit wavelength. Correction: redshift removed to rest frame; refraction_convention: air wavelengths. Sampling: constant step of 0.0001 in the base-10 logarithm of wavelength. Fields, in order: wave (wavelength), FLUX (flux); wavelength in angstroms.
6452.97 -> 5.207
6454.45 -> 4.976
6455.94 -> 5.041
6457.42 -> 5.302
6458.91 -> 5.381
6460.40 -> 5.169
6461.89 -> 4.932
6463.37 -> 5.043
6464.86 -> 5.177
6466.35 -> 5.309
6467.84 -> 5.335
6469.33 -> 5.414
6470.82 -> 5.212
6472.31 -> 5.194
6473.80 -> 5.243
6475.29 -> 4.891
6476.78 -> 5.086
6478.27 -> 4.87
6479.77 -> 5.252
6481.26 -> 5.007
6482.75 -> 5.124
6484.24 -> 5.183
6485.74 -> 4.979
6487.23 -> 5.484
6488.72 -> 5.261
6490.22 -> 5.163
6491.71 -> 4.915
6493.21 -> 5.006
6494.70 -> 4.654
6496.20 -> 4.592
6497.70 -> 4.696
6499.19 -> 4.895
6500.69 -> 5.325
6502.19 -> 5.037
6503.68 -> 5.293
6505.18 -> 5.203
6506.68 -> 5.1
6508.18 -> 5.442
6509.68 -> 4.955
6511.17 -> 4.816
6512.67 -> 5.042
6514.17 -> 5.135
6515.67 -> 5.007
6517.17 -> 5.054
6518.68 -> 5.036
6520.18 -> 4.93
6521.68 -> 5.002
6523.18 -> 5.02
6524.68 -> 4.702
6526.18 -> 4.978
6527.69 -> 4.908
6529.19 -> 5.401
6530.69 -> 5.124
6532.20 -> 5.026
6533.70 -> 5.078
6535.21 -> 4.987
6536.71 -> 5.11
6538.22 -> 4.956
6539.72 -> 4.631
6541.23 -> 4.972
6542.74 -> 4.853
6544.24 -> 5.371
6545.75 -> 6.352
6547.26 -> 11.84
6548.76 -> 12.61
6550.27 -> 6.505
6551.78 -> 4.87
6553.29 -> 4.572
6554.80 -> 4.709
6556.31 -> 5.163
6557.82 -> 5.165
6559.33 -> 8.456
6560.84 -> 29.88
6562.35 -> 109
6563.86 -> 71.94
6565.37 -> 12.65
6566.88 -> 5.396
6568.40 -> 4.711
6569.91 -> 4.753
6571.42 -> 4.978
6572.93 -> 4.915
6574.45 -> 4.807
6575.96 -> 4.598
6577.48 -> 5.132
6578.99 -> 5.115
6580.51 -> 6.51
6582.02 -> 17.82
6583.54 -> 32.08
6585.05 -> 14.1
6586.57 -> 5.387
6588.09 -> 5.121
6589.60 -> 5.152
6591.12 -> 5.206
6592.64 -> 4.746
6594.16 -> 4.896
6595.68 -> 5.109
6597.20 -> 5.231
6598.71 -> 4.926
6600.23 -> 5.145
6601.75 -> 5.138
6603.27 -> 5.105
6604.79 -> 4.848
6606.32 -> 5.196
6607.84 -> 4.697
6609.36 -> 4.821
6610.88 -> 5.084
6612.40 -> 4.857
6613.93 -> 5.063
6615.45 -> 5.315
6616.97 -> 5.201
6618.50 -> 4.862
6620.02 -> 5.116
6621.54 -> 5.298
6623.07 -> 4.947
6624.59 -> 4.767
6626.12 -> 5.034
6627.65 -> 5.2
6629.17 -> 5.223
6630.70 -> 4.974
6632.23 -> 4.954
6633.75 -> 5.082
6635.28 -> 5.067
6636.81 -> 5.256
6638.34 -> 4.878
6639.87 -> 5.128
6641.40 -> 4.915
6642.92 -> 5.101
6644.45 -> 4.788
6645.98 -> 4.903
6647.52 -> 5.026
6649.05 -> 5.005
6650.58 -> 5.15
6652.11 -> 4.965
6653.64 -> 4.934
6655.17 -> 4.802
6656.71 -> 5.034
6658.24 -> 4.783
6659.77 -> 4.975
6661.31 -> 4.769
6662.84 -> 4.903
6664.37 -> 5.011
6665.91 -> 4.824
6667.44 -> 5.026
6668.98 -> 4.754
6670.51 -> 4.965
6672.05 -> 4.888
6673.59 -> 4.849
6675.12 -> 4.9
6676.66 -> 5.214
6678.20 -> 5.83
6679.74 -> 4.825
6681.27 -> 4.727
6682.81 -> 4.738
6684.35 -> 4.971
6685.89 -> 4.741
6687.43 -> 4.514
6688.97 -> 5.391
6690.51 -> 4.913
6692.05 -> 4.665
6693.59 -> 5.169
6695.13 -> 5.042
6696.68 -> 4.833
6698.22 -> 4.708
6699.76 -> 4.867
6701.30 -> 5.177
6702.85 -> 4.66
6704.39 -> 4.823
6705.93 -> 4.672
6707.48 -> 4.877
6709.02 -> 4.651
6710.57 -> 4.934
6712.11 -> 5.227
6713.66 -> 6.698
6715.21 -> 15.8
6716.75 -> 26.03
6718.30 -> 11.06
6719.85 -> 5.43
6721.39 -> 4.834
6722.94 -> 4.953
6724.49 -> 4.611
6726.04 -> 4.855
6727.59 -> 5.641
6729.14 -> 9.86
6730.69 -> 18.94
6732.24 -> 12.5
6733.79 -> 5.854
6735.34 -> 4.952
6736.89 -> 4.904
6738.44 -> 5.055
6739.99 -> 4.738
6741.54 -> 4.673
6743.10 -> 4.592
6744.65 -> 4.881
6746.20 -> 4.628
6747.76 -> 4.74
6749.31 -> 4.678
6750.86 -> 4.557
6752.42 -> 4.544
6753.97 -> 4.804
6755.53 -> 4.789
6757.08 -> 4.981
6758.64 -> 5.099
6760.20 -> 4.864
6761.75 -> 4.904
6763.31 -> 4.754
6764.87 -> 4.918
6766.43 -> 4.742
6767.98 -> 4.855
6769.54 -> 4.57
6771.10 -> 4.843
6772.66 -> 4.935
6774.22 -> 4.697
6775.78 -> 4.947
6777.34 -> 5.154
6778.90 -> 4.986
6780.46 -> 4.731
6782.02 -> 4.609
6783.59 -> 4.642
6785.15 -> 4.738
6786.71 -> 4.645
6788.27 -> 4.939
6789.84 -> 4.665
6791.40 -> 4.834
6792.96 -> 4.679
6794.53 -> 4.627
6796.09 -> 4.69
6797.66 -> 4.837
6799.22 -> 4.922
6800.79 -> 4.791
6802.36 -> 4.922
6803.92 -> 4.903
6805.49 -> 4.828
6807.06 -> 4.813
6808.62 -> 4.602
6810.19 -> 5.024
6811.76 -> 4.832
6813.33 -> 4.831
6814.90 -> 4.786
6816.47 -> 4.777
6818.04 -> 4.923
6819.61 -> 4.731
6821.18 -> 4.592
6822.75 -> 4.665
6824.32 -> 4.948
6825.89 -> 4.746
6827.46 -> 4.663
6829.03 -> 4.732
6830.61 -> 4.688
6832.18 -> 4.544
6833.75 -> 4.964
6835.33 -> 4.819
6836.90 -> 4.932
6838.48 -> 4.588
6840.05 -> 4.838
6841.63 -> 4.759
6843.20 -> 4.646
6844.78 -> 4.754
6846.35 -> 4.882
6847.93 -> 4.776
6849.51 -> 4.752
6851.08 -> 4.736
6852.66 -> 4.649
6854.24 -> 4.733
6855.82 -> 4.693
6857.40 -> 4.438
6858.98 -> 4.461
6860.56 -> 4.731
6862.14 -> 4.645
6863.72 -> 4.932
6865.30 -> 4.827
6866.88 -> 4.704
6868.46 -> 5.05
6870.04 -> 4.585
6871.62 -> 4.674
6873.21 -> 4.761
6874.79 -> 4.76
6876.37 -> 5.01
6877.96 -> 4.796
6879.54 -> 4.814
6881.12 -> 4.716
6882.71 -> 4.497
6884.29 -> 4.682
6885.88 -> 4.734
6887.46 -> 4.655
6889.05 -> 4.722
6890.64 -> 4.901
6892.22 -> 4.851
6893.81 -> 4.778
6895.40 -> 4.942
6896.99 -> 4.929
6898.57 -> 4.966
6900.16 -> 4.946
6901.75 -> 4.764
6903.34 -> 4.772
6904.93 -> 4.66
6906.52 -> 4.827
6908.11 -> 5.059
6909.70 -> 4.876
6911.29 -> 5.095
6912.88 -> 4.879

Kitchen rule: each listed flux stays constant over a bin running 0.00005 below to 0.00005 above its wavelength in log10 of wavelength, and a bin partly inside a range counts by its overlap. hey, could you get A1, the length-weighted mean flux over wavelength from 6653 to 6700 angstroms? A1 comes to 4.92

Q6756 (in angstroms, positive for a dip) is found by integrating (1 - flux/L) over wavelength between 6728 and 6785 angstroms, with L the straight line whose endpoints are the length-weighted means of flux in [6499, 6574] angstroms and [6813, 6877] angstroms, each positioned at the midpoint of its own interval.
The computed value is 5.48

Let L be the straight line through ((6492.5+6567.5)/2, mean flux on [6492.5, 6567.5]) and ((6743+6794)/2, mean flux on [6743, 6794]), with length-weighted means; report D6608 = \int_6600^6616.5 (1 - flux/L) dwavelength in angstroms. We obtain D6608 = 6.1 angstroms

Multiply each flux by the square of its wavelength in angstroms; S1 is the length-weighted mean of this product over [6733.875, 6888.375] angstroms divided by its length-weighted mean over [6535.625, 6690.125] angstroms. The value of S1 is 0.7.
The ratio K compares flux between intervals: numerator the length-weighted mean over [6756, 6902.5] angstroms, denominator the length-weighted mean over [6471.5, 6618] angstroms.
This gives 0.61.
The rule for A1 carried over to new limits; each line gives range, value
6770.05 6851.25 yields 4.79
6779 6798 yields 4.73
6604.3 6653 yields 5.02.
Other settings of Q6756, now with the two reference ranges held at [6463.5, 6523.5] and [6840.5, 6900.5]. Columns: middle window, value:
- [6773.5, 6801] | 0.3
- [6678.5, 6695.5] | 0.0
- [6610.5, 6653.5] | -0.7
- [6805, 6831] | 0.2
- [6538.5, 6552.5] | -5.0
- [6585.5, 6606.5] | -0.9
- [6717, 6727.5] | -4.4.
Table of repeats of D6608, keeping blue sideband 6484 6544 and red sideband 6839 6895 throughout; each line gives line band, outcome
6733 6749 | -0.2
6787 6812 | 0.0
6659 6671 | 0.0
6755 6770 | -0.1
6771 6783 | -0.1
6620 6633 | -0.3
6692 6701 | -0.1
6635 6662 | -0.3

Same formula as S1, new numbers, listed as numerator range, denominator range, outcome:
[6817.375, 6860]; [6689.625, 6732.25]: 0.68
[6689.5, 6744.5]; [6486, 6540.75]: 1.44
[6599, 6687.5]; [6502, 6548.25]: 0.97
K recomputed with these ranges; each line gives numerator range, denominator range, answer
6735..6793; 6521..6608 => 0.49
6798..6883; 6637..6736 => 0.79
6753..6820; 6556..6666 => 0.56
